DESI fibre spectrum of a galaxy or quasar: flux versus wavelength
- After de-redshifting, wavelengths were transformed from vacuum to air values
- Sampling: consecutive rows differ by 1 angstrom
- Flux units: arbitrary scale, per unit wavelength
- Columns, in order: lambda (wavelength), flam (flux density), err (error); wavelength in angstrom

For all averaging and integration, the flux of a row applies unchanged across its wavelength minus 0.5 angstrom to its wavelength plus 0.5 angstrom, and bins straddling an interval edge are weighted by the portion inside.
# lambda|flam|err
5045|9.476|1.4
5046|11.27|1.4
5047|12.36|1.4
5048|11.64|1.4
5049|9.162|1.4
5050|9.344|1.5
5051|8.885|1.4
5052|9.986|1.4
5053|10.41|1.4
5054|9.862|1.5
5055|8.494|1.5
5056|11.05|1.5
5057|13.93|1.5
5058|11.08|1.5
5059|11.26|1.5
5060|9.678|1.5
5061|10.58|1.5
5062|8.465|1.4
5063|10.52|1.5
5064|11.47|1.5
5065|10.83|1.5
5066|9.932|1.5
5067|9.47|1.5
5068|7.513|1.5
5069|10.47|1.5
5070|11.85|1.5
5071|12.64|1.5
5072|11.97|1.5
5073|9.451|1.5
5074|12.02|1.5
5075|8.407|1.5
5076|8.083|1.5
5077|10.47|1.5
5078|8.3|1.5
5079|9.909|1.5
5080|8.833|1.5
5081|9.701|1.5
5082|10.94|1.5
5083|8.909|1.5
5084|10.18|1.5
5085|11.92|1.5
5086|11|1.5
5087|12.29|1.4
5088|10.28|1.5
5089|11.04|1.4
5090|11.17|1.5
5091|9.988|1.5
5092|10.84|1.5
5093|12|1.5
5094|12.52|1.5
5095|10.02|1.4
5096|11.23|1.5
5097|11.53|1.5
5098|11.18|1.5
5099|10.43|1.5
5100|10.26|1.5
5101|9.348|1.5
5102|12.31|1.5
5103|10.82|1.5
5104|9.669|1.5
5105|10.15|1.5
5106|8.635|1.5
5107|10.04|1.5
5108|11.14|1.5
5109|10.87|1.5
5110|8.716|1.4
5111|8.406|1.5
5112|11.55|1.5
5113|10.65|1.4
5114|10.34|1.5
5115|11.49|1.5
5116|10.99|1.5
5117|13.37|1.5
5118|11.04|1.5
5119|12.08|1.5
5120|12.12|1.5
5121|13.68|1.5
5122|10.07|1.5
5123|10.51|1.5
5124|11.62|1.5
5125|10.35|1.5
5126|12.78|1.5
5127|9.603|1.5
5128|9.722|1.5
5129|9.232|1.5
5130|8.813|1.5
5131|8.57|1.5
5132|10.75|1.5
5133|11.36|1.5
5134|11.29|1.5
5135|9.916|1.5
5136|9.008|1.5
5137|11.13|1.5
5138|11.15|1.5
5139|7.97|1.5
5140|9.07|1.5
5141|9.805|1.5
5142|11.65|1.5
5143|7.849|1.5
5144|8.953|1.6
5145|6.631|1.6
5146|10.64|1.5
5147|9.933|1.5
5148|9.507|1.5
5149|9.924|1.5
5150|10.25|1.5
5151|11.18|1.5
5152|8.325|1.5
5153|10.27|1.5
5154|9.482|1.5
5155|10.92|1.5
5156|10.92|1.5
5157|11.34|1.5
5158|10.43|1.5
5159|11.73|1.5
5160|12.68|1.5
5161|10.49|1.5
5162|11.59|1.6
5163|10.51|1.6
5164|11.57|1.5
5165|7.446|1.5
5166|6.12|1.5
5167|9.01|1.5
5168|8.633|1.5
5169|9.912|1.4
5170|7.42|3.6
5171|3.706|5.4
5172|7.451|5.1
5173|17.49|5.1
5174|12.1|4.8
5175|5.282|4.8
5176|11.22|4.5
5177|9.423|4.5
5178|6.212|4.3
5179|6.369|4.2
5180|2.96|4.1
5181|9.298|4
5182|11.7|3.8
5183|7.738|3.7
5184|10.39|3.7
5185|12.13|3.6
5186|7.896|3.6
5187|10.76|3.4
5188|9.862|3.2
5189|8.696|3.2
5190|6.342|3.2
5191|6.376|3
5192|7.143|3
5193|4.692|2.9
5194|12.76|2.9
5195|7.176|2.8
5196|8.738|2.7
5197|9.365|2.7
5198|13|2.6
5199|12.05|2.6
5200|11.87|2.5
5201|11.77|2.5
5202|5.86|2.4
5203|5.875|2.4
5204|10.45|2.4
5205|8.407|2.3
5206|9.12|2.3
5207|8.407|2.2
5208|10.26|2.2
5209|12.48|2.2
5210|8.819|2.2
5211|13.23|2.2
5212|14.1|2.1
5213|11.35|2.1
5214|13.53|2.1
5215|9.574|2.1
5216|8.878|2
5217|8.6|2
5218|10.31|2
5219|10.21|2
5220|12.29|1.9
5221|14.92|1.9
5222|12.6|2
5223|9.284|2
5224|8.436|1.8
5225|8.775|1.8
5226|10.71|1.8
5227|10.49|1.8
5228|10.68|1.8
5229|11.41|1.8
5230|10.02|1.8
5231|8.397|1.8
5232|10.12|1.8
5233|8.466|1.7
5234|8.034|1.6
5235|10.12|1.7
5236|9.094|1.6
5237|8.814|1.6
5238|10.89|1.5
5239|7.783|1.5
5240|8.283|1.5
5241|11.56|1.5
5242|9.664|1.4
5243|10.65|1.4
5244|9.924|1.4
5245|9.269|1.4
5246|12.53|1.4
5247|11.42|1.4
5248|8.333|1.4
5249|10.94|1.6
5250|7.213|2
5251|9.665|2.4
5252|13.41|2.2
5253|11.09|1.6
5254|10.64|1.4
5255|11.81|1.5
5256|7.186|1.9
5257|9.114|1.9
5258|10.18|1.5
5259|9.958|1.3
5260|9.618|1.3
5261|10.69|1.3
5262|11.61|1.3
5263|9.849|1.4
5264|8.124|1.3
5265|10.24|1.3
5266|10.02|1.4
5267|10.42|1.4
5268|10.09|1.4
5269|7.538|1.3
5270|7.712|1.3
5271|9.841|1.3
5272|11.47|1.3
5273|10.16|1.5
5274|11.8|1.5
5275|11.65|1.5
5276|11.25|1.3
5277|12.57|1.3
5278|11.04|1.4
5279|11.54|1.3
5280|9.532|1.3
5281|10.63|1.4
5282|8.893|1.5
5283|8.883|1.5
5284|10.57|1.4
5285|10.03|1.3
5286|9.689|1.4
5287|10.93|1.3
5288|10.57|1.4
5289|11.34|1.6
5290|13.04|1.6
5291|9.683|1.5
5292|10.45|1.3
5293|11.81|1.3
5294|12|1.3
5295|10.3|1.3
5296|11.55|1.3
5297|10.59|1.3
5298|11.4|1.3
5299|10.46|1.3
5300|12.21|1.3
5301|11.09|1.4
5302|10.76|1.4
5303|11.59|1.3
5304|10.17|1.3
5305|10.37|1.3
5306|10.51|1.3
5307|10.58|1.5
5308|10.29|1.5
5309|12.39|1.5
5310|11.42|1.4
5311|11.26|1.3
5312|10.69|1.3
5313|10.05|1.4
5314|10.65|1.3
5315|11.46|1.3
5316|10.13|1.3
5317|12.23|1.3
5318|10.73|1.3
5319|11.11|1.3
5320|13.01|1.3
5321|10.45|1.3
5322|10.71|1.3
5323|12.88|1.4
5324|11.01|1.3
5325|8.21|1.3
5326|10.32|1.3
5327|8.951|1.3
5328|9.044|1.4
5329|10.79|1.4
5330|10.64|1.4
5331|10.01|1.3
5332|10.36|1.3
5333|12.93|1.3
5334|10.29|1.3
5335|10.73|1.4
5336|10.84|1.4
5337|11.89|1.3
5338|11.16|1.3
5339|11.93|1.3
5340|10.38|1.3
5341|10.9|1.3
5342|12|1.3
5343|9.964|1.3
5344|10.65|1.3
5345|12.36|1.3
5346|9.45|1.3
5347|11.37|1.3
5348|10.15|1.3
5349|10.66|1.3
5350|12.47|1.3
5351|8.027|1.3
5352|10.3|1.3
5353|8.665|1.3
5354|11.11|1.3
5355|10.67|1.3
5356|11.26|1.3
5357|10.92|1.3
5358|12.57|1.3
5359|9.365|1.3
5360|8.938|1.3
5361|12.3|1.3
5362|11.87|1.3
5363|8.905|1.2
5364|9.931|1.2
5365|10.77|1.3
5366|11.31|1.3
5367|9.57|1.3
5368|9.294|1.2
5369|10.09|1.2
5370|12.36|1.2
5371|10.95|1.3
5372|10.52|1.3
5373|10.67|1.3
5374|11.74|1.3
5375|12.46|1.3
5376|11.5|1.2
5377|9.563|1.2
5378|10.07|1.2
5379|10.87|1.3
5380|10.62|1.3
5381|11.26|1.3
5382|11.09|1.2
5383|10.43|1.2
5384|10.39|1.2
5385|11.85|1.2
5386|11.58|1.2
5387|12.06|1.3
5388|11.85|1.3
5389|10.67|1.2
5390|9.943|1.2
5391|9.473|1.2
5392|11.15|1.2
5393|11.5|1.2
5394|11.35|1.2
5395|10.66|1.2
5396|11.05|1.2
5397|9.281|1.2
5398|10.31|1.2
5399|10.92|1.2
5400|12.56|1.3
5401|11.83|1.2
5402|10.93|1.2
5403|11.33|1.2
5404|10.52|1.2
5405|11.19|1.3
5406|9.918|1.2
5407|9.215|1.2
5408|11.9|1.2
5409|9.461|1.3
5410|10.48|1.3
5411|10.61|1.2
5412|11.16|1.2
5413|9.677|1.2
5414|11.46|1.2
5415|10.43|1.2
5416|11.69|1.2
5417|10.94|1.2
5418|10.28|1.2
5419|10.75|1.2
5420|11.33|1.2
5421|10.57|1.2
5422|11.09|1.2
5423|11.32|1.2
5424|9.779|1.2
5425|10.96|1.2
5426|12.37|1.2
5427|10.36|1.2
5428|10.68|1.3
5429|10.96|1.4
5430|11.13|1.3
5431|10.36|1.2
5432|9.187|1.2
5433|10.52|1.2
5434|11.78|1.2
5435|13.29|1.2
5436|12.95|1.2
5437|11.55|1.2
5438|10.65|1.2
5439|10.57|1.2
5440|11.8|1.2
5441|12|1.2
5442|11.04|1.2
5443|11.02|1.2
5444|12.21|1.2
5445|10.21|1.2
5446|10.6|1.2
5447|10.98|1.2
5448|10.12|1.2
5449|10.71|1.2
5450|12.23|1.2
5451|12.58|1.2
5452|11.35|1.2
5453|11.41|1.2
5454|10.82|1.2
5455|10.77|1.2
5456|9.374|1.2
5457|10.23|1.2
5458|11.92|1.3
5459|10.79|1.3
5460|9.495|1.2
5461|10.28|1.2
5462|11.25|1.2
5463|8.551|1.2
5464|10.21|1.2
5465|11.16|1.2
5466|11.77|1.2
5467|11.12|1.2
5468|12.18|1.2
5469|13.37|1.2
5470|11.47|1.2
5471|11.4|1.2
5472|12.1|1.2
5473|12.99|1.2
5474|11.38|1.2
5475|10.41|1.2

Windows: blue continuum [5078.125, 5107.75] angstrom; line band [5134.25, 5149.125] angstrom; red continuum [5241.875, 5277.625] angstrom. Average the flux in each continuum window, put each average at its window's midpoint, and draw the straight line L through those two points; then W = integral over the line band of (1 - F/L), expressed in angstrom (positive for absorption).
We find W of 1.3 angstrom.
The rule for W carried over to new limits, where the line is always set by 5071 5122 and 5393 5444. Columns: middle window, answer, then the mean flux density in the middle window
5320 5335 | 0.4 angstrom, 10.6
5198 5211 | 1.1 angstrom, 9.88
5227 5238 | 1.2 angstrom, 9.62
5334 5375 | 0.6 angstrom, 10.7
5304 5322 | -0.2 angstrom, 11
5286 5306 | -0.3 angstrom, 11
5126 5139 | 0.8 angstrom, 10.1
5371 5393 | -0.1 angstrom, 11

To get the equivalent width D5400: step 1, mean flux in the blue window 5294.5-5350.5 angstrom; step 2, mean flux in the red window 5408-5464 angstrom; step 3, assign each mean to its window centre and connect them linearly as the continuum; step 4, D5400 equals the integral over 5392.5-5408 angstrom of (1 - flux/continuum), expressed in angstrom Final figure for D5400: 0.1 angstrom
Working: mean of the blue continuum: 10.9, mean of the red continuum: 10.9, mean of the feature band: 10.9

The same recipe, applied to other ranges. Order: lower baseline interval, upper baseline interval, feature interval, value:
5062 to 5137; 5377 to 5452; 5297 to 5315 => -0.2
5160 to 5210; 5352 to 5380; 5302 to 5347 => -2.4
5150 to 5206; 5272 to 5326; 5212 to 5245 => -0.6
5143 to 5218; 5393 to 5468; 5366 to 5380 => -0.2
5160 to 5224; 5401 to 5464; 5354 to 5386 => -0.7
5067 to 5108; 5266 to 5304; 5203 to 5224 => -0.2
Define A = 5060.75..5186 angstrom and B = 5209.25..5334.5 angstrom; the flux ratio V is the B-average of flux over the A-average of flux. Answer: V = 1.04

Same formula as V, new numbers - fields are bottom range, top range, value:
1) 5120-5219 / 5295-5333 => 1.11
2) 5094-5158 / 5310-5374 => 1.03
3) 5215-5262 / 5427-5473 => 1.11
